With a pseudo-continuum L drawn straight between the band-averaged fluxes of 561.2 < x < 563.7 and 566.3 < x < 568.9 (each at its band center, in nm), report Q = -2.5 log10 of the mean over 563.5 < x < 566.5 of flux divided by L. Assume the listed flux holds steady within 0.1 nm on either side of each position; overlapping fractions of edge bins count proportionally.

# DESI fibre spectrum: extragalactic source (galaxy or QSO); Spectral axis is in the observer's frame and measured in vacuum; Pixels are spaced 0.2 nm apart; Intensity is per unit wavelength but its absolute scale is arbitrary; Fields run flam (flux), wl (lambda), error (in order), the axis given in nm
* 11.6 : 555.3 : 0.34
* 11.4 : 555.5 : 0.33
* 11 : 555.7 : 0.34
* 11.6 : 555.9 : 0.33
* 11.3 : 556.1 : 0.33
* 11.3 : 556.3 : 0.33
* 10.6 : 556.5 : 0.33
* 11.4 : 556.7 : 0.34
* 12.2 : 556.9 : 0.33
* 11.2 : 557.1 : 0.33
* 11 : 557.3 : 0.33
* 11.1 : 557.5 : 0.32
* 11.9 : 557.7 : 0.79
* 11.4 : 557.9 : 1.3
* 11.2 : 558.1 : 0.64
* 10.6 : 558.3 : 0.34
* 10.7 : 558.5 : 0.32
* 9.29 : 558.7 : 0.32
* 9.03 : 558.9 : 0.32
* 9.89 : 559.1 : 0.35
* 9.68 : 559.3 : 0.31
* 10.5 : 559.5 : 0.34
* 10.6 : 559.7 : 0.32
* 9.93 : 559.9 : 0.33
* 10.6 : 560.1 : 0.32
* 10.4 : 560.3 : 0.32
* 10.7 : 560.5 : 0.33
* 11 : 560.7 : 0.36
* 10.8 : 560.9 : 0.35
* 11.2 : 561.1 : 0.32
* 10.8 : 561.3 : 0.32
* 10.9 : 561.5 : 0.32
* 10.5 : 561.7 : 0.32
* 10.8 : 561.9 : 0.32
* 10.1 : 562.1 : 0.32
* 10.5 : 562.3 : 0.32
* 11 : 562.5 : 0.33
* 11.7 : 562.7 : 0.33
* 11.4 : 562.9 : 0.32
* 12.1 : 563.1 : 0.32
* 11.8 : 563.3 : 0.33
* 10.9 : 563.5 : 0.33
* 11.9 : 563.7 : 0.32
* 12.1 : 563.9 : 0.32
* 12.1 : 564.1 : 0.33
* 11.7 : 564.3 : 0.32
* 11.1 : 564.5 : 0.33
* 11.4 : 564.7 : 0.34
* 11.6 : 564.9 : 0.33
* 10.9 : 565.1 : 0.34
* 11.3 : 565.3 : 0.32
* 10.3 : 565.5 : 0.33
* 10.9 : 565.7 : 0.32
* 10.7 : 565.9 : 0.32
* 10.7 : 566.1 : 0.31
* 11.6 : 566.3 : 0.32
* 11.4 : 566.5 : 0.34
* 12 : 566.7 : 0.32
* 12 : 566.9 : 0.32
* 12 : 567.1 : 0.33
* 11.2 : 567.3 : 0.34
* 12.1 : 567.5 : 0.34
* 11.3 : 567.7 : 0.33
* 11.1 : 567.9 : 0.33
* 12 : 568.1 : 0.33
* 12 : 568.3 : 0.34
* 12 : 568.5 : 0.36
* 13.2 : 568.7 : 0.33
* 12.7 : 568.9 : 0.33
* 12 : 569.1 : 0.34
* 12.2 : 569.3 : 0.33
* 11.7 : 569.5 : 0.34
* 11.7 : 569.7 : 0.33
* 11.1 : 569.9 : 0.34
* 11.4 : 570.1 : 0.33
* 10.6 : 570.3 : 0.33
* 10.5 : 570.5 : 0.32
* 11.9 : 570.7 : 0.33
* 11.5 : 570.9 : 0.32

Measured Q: 0.02 mag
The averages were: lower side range 11.1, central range 11.3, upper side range 11.9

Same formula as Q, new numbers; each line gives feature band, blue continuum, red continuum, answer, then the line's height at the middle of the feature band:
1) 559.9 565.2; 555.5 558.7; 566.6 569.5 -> 0.04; 11.6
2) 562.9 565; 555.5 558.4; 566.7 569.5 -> 0.01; 11.7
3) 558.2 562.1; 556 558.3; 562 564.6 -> 0.09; 11.4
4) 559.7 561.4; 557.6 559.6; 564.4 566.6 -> -0.01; 10.6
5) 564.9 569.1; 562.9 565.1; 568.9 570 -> 0.01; 11.7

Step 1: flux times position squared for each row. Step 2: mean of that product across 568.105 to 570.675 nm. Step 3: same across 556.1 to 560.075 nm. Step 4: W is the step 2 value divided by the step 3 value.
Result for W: 1.14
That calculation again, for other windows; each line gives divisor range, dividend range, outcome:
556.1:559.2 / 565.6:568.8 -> 1.11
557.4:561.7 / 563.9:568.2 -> 1.10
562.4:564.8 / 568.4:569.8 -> 1.07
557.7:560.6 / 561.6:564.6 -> 1.11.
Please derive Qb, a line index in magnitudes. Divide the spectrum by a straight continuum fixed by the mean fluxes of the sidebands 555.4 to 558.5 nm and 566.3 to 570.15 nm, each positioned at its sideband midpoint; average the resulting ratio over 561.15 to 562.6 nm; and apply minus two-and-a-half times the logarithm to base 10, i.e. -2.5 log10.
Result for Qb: 0.08 mag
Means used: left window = 11.3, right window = 11.8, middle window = 10.7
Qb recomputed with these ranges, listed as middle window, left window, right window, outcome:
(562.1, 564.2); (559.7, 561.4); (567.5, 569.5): -0.03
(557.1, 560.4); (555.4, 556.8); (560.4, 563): 0.06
